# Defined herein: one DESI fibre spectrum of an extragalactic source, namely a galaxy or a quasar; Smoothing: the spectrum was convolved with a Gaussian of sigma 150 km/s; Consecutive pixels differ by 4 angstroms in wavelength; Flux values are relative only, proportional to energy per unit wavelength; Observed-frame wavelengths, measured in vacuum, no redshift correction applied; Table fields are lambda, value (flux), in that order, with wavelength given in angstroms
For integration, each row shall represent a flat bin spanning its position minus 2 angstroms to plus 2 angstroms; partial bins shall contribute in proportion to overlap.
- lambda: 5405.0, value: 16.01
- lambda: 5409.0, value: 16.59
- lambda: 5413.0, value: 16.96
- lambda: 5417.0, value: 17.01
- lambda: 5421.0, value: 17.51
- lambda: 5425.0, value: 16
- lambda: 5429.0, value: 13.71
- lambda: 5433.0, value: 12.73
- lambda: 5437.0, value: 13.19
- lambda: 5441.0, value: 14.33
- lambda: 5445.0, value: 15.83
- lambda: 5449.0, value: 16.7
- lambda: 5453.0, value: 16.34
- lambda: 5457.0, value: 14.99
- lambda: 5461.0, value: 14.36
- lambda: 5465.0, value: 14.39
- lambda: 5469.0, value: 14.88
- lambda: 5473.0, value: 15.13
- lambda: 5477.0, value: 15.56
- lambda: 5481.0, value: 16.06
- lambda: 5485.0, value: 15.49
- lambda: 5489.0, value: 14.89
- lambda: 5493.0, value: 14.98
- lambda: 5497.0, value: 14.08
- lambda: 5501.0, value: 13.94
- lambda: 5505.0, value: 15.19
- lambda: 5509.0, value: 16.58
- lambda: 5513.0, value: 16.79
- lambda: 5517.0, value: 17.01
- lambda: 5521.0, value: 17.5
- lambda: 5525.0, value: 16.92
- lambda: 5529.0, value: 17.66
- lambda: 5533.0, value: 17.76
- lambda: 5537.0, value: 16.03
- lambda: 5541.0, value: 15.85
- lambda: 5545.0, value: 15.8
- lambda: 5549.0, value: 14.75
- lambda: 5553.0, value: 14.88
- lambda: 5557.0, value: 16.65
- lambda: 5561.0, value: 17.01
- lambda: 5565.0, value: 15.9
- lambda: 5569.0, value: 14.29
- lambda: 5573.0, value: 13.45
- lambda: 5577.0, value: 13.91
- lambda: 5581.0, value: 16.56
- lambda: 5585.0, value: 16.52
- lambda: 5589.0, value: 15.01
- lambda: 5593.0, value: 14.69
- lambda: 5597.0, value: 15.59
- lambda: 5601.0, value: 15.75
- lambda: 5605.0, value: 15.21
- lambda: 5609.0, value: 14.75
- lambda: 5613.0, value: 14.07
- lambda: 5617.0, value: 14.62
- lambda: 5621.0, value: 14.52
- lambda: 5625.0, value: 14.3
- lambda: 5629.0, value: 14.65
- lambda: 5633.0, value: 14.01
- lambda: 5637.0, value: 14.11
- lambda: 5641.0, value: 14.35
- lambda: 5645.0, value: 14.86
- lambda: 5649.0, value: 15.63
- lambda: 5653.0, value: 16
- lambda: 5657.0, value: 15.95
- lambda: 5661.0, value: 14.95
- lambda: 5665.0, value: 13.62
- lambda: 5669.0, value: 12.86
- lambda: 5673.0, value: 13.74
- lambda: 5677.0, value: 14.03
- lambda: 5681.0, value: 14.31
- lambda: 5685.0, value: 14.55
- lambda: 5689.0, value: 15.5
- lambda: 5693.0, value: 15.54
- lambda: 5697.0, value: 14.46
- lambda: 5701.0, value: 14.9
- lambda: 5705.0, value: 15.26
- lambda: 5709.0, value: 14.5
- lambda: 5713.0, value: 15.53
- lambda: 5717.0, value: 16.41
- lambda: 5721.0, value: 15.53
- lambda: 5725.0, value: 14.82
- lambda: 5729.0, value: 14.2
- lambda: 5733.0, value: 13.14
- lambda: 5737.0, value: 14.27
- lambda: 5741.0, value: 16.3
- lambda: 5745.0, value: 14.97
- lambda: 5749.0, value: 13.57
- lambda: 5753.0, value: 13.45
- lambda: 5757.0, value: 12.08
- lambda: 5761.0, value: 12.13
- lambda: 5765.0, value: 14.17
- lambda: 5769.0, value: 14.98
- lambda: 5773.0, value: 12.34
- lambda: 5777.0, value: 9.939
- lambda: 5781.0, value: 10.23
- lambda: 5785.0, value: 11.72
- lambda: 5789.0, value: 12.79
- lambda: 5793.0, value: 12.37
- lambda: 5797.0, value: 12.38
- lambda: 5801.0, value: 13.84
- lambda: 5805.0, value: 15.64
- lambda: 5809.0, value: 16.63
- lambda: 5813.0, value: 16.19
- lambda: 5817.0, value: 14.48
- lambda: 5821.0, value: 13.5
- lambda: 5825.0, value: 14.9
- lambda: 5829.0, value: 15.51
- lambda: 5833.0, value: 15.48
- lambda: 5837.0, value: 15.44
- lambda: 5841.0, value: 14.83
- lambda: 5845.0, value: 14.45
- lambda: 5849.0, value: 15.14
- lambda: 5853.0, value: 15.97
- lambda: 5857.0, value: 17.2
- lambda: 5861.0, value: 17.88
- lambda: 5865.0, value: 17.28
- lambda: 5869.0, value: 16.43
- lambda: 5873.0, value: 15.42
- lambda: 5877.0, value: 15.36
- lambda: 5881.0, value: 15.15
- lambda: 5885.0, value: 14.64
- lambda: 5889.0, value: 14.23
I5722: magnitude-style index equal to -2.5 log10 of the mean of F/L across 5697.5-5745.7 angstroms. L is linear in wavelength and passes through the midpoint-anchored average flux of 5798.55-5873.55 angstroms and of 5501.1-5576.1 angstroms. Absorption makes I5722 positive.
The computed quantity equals 0.05 mag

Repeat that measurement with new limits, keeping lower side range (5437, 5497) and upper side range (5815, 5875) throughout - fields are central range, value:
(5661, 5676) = 0.13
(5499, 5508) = 0.03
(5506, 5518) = -0.10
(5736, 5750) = 0.04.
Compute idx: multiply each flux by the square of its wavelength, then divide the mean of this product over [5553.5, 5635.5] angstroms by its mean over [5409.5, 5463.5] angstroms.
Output 1.04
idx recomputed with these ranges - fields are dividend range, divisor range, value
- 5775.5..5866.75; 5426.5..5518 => 1.09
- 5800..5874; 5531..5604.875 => 1.10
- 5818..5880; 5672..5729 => 1.10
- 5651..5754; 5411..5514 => 1.05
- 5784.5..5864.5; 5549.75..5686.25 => 1.08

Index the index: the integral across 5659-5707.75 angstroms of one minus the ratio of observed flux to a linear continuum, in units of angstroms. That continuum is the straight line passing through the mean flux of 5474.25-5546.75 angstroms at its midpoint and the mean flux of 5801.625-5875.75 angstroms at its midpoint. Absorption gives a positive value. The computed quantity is 4.1 angstroms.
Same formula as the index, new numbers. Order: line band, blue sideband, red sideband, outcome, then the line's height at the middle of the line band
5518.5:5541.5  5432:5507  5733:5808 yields -3.9 angstroms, 14.6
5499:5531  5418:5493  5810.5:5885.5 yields -2.6 angstroms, 15.2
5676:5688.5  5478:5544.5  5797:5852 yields 0.8 angstroms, 15.5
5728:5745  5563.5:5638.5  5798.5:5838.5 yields 0.5 angstroms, 15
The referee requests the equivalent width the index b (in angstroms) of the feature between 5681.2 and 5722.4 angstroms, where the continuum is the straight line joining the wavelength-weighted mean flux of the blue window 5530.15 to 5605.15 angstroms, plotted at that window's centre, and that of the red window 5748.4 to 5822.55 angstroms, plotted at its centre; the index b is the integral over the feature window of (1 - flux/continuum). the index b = -2.9 angstroms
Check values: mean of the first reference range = 15.6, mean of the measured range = 15.2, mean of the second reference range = 13.3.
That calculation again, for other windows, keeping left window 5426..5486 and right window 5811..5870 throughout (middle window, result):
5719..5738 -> 1.3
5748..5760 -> 2.0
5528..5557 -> -1.9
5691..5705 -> 0.3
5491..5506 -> 0.5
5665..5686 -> 2.0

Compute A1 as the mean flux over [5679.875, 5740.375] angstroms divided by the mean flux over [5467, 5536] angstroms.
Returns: 0.94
